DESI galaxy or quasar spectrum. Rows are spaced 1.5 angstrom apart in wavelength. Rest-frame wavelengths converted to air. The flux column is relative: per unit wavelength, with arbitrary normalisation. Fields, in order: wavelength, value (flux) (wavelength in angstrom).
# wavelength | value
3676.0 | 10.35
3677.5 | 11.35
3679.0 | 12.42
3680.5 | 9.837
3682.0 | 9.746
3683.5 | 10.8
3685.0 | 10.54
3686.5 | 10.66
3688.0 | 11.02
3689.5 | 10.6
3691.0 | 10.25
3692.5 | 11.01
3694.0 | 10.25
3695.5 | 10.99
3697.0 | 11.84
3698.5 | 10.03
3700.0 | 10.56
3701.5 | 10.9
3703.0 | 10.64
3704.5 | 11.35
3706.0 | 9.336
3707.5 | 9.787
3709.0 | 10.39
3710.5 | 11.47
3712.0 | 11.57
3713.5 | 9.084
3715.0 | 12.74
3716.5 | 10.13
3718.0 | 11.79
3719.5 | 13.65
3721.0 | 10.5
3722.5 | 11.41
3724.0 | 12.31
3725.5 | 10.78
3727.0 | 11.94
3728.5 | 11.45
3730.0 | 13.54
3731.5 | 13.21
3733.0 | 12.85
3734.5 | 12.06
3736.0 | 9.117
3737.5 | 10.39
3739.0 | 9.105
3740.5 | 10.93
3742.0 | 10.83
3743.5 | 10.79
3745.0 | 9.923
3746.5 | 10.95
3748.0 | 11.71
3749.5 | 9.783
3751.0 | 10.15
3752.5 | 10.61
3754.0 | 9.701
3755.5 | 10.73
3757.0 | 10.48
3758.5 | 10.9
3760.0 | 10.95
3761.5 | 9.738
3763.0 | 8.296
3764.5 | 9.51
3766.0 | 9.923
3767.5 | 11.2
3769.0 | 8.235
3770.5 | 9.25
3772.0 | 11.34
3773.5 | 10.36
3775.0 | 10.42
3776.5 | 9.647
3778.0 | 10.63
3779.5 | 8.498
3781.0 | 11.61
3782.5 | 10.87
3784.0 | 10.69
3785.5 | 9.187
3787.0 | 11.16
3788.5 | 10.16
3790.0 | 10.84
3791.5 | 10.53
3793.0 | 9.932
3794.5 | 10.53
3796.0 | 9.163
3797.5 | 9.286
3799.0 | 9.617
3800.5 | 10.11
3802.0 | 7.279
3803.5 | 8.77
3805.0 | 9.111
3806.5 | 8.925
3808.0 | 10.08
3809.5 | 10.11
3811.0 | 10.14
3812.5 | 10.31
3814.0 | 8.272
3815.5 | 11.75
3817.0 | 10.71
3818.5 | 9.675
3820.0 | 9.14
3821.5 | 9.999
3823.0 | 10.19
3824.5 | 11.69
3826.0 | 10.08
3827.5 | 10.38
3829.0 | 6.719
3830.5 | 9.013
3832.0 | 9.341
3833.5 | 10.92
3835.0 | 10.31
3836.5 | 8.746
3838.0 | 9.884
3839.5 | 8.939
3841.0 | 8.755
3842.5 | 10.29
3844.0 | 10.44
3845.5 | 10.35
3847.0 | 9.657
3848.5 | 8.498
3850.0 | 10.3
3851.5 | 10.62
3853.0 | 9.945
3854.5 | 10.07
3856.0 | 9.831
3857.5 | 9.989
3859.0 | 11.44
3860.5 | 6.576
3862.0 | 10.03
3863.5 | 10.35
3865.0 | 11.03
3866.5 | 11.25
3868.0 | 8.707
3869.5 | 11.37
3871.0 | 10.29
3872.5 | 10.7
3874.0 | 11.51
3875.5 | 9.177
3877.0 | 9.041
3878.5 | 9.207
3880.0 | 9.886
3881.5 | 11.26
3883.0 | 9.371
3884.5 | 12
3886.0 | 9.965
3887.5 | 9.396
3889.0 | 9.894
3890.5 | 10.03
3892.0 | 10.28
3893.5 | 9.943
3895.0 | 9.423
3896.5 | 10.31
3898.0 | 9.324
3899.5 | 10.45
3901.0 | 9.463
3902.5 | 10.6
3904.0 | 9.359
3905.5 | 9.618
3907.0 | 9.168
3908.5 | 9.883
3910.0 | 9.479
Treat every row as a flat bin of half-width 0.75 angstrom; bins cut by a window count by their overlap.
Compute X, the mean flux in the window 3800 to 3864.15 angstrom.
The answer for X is 9.71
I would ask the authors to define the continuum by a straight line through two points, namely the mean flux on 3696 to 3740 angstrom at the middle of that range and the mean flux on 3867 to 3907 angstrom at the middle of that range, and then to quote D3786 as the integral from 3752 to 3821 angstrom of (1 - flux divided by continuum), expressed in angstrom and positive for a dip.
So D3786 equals 4.8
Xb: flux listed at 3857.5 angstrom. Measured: 9.989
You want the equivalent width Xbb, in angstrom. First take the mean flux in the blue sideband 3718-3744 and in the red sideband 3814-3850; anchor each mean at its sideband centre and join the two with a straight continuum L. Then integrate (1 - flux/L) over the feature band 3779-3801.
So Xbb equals 0.7 angstrom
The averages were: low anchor 11.5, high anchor 9.78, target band 10.2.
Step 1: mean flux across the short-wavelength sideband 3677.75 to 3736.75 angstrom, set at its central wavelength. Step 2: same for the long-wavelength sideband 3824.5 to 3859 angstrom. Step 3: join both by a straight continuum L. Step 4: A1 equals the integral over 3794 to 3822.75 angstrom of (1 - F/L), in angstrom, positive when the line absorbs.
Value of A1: 1.3 angstrom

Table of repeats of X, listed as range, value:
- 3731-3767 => 10.5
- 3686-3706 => 10.7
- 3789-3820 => 9.75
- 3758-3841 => 9.86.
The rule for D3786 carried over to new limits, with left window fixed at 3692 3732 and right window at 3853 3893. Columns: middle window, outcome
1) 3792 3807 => 1.8 angstrom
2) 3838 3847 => 0.5 angstrom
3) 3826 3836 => 0.9 angstrom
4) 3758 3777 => 1.5 angstrom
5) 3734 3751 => 0.8 angstrom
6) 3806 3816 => 0.6 angstrom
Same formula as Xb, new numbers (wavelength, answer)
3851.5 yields 10.62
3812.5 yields 10.31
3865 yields 11.03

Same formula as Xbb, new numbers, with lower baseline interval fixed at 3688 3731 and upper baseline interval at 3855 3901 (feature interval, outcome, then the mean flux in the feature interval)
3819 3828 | 0.1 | 10.2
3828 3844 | 1.5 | 9.36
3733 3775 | 2.0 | 10.3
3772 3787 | 0.5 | 10.3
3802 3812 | 1.1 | 9.37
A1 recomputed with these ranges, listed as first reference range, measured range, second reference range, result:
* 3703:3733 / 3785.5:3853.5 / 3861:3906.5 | 5.2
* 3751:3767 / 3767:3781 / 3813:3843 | 0.0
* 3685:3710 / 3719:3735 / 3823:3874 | -2.5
